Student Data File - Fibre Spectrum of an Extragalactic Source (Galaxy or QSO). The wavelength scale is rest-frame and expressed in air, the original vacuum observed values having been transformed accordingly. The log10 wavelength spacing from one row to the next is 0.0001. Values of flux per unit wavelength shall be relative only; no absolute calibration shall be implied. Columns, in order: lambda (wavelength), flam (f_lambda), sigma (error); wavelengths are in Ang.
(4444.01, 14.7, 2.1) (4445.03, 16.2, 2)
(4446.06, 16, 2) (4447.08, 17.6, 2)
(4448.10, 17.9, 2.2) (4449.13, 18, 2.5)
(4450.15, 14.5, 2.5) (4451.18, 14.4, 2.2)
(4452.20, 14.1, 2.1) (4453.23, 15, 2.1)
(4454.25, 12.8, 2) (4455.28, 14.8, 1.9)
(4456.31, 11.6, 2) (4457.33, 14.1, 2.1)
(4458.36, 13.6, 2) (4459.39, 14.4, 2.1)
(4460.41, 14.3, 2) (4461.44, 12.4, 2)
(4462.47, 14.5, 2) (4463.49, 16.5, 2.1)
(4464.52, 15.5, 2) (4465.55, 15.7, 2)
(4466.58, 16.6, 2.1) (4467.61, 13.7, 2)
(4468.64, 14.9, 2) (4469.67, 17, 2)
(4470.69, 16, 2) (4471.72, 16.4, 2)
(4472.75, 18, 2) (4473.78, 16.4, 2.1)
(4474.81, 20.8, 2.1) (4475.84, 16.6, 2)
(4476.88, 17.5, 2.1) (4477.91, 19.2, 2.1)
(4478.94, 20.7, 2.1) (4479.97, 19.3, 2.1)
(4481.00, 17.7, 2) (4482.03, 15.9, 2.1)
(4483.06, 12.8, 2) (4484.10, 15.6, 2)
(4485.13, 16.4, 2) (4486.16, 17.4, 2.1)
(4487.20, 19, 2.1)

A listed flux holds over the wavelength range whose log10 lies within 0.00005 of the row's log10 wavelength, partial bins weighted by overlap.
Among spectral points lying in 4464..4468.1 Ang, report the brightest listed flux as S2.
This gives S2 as 16.6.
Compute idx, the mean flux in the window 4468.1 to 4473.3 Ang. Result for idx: 16.5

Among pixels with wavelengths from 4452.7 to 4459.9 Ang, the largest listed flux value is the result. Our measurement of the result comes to 15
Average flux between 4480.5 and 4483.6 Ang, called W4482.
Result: 15.4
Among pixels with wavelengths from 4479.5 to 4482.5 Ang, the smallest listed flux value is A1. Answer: 15.9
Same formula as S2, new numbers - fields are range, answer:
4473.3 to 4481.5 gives 20.8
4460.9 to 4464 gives 16.5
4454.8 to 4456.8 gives 14.8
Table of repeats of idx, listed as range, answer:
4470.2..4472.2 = 16.2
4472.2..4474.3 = 17.2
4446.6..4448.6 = 17.8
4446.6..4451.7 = 16.5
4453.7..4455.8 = 13.8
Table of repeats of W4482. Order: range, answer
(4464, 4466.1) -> 15.6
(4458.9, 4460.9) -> 14.4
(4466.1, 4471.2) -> 15.7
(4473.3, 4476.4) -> 17.9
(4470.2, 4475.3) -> 17.5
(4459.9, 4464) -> 14.4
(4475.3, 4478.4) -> 17.7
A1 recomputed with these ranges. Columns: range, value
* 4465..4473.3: 13.7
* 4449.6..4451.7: 14.4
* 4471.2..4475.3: 16.4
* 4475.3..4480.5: 16.6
